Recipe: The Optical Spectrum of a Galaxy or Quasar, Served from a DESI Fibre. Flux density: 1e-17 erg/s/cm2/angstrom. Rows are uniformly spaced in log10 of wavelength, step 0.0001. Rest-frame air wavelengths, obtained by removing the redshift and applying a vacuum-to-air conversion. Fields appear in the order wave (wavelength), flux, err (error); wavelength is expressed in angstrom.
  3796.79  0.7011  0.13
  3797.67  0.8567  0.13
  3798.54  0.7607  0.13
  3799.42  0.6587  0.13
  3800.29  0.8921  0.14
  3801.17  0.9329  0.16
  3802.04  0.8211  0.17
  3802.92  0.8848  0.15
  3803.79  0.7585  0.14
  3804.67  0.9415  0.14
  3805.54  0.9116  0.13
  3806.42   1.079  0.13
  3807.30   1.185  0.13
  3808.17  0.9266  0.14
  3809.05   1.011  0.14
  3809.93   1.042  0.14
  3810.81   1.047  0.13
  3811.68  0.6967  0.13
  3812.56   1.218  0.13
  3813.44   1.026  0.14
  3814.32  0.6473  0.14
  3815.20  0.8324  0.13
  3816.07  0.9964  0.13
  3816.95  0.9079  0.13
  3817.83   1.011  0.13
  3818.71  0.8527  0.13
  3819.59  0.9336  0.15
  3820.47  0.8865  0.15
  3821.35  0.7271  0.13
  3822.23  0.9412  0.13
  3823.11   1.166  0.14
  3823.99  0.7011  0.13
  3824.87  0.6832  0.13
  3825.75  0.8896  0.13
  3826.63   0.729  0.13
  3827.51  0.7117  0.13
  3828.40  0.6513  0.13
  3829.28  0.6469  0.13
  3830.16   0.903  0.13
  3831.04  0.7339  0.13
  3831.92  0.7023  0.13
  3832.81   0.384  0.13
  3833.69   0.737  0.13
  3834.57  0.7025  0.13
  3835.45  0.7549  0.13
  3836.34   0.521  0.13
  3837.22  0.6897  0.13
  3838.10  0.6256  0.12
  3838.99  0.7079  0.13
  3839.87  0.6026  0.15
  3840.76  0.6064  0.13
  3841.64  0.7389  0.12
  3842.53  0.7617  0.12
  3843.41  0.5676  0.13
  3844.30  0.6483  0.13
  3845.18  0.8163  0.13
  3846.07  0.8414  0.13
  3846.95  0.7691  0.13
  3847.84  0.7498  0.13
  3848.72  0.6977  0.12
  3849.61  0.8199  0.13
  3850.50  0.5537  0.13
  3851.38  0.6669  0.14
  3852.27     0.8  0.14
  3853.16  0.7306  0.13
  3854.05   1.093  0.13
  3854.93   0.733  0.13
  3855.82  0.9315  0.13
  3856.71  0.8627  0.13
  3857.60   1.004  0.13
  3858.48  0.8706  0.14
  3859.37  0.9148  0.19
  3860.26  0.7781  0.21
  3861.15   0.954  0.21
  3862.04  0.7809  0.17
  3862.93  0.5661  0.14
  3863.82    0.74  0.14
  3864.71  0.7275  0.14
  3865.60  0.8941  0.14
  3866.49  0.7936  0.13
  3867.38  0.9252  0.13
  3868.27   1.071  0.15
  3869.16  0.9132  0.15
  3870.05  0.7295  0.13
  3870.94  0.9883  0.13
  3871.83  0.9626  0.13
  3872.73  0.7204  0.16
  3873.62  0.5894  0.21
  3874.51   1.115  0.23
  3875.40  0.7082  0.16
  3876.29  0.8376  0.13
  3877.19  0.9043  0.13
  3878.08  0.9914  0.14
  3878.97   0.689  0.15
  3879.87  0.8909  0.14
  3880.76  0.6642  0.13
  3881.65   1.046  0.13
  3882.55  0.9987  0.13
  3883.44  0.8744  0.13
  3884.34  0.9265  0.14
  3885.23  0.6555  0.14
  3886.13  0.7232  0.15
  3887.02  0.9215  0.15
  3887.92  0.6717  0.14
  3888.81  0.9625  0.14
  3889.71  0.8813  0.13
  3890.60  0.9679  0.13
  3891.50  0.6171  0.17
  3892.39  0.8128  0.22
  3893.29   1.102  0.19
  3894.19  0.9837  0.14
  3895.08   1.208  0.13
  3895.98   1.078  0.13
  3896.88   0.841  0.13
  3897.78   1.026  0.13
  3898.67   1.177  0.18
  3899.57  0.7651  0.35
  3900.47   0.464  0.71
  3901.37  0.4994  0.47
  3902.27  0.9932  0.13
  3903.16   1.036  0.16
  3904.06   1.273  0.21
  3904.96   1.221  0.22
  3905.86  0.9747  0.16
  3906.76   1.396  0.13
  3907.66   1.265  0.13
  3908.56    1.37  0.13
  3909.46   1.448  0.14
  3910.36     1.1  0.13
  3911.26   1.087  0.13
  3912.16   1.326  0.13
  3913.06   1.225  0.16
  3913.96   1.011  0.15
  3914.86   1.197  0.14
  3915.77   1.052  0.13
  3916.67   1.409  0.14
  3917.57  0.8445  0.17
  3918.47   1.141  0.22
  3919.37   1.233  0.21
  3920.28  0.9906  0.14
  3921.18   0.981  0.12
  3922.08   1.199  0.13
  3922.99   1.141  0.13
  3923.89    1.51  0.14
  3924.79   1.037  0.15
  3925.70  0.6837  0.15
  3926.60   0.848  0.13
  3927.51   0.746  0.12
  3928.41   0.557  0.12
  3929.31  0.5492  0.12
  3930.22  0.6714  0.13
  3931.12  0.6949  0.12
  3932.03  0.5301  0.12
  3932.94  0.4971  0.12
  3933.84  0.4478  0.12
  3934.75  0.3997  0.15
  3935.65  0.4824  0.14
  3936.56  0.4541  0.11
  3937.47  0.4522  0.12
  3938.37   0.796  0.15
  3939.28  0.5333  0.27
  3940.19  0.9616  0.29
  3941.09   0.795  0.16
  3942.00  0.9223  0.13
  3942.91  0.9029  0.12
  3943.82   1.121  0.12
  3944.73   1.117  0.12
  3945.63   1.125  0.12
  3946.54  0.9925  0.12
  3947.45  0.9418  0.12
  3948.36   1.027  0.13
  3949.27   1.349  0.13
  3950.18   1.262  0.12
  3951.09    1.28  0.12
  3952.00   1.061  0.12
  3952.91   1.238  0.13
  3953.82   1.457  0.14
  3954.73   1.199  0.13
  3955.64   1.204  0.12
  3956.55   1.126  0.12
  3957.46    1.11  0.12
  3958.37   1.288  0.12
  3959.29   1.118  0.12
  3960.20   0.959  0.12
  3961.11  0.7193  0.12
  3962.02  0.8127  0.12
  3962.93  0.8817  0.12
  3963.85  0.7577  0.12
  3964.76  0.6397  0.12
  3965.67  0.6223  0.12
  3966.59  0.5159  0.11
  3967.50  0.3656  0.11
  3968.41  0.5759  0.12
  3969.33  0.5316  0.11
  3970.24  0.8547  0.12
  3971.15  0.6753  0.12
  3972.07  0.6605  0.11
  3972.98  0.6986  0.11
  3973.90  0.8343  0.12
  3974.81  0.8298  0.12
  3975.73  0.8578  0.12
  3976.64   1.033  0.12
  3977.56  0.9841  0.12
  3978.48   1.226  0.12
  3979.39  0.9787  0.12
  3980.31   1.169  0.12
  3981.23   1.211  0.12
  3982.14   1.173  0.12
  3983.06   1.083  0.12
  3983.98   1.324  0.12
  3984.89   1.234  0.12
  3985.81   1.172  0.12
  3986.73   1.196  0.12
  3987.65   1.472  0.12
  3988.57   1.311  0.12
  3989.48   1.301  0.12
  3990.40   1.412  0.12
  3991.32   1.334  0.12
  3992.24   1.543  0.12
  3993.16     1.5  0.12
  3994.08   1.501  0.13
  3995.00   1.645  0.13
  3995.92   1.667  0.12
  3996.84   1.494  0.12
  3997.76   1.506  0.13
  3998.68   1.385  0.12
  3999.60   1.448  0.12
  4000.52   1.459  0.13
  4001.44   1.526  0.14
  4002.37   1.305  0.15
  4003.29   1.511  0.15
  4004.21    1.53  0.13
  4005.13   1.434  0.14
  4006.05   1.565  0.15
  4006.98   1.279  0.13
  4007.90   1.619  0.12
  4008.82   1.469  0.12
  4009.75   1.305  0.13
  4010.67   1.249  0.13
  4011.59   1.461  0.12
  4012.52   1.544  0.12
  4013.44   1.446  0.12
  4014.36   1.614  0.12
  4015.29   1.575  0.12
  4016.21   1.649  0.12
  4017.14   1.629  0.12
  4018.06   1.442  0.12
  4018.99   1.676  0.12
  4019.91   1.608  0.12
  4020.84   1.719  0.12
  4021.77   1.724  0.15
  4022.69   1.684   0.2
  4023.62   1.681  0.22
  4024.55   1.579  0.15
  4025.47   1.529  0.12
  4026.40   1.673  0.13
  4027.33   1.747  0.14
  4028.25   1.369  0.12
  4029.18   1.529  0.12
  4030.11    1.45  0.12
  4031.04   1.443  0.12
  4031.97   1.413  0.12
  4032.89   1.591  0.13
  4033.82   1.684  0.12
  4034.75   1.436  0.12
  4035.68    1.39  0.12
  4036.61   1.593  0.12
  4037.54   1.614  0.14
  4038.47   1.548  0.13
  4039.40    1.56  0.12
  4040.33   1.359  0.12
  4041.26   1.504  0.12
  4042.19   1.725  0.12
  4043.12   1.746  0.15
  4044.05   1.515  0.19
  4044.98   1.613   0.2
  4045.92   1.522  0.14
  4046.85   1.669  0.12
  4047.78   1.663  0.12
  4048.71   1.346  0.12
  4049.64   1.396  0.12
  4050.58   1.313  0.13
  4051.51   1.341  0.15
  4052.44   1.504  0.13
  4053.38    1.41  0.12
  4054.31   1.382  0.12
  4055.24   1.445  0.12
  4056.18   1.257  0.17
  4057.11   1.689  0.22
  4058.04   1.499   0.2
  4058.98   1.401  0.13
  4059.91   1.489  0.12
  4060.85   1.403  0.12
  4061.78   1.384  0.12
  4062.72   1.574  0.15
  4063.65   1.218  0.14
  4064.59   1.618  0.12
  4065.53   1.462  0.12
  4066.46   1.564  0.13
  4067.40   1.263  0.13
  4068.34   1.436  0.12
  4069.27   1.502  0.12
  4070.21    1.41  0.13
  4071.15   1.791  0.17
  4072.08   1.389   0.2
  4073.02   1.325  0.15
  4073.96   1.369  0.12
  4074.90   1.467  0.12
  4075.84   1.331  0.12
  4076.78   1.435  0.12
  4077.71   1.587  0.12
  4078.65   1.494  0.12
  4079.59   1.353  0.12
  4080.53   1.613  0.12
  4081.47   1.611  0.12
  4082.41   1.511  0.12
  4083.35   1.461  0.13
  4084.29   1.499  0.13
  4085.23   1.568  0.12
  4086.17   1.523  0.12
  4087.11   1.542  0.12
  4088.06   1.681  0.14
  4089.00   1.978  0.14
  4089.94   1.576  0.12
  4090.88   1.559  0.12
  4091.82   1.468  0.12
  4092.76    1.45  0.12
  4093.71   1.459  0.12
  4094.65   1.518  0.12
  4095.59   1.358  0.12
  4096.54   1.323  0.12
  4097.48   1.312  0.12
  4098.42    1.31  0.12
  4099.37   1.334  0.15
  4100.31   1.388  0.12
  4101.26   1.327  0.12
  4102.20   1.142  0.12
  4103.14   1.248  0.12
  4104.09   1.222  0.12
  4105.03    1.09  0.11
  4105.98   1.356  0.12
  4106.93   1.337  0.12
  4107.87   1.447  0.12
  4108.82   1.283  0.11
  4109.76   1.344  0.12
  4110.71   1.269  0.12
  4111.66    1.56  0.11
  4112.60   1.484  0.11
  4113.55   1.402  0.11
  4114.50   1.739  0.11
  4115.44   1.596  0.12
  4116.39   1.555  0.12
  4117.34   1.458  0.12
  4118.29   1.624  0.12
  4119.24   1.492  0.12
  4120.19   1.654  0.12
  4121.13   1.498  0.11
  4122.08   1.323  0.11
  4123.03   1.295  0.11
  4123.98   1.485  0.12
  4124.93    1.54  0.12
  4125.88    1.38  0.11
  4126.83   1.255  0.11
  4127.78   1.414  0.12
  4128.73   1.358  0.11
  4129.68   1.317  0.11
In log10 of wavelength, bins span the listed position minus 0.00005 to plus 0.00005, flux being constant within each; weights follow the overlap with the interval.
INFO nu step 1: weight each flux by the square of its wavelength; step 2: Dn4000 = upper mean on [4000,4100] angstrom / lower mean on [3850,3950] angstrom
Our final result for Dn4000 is 1.8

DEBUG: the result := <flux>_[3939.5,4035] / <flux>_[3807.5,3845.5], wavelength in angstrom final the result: 1.57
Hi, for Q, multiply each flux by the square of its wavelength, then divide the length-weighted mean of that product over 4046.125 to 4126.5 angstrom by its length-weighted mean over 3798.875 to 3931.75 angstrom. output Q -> 1.83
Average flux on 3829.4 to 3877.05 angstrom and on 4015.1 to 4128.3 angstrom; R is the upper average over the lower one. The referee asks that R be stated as 1.92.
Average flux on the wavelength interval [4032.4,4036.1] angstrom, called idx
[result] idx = 1.53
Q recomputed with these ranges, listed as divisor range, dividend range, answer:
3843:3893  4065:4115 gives 1.96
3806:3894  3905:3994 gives 1.27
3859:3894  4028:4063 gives 1.92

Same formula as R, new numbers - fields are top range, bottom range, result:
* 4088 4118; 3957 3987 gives 1.56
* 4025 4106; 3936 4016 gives 1.29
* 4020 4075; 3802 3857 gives 1.87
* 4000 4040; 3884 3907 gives 1.65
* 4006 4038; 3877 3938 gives 1.67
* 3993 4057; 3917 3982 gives 1.70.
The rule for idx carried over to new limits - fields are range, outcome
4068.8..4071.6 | 1.57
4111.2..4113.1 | 1.52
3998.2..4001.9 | 1.46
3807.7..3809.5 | 0.974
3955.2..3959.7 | 1.17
